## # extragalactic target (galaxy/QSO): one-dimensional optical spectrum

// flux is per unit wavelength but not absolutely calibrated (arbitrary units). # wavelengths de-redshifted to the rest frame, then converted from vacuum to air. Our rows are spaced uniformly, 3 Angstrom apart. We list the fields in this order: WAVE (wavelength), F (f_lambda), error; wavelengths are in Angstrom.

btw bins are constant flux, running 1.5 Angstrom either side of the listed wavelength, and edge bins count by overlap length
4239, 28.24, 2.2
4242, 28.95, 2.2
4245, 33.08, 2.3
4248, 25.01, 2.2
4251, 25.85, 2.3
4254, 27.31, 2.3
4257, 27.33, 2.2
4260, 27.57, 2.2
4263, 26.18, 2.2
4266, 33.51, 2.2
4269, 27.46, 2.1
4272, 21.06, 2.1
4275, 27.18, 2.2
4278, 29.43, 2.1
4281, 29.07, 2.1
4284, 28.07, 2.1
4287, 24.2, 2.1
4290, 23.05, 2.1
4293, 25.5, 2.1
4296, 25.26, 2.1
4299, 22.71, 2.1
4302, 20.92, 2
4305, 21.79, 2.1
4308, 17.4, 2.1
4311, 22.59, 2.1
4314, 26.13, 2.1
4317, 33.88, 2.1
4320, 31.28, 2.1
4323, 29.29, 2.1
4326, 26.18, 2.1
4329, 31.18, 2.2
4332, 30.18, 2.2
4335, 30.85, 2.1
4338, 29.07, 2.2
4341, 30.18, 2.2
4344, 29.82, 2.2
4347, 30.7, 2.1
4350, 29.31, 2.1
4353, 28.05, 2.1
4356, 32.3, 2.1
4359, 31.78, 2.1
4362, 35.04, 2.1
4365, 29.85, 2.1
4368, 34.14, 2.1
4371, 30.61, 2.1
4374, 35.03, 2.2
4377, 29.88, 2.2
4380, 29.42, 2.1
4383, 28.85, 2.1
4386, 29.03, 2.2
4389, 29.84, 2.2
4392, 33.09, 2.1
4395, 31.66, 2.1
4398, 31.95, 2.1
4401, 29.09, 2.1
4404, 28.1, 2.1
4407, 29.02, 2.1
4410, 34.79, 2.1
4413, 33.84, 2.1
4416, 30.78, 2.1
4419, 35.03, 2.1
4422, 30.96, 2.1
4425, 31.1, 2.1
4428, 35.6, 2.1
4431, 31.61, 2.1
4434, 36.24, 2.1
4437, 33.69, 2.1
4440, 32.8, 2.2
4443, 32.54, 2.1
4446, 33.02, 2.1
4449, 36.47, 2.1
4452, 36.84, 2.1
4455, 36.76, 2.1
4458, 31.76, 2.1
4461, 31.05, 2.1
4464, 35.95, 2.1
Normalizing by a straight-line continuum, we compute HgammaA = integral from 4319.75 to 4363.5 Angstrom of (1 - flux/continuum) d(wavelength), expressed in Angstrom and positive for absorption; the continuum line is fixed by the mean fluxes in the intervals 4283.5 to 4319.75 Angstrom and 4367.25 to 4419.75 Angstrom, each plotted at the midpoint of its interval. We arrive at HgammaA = -4.7 Angstrom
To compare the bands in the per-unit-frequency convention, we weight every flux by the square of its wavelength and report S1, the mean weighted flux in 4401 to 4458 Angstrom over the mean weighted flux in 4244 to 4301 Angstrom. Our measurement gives 1.34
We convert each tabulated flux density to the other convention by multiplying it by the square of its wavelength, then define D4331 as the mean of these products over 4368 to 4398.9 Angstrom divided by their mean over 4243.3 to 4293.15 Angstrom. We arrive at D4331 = 1.21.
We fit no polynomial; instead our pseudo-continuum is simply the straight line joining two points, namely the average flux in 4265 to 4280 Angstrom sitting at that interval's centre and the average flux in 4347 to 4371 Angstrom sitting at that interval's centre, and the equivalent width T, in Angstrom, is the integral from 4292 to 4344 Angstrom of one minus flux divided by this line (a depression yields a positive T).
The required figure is 4.9 Angstrom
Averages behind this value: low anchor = 27.6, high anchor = 31.4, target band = 26.8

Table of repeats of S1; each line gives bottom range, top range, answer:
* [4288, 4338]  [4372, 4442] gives 1.27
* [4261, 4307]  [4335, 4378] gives 1.26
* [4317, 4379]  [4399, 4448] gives 1.09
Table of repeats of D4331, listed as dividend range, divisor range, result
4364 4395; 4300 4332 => 1.22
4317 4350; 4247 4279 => 1.15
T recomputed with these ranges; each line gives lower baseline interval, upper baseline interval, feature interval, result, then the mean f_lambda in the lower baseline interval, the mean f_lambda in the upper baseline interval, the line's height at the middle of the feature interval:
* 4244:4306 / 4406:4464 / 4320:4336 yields -0.57 Angstrom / 26.2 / 33.5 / 28.6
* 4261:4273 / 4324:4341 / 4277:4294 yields 0.87 Angstrom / 27.3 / 29.5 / 28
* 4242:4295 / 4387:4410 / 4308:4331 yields 0.47 Angstrom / 27.1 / 30.7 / 28.5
